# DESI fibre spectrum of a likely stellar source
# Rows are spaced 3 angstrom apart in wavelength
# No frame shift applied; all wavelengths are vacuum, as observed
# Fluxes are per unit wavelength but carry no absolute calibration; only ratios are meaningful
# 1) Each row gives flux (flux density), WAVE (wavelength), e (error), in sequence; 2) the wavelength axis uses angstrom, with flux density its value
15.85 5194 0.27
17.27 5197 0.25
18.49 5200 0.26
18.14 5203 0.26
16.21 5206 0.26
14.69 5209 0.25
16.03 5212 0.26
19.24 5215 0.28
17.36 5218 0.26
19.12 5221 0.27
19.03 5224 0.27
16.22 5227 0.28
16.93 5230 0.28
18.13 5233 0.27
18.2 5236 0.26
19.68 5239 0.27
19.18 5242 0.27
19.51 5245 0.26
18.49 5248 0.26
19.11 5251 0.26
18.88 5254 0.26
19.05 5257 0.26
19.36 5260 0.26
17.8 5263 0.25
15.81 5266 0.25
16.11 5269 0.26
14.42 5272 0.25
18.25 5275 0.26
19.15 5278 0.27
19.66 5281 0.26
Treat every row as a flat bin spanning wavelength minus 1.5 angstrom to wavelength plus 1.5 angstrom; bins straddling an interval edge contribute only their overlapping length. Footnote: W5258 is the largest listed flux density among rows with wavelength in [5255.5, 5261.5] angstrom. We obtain 19.36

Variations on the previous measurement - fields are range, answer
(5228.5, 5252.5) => 19.68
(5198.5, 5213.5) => 18.49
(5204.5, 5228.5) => 19.24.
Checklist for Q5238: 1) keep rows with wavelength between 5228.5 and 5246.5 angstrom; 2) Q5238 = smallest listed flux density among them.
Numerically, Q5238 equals 16.93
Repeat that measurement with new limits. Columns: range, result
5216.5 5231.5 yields 16.22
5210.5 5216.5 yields 16.03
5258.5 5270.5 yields 15.81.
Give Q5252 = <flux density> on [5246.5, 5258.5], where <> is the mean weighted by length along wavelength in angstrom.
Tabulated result 18.9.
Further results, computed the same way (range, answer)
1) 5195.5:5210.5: 17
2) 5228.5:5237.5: 17.8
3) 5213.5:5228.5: 18.2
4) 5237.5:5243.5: 19.4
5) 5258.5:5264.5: 18.6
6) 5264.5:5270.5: 16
